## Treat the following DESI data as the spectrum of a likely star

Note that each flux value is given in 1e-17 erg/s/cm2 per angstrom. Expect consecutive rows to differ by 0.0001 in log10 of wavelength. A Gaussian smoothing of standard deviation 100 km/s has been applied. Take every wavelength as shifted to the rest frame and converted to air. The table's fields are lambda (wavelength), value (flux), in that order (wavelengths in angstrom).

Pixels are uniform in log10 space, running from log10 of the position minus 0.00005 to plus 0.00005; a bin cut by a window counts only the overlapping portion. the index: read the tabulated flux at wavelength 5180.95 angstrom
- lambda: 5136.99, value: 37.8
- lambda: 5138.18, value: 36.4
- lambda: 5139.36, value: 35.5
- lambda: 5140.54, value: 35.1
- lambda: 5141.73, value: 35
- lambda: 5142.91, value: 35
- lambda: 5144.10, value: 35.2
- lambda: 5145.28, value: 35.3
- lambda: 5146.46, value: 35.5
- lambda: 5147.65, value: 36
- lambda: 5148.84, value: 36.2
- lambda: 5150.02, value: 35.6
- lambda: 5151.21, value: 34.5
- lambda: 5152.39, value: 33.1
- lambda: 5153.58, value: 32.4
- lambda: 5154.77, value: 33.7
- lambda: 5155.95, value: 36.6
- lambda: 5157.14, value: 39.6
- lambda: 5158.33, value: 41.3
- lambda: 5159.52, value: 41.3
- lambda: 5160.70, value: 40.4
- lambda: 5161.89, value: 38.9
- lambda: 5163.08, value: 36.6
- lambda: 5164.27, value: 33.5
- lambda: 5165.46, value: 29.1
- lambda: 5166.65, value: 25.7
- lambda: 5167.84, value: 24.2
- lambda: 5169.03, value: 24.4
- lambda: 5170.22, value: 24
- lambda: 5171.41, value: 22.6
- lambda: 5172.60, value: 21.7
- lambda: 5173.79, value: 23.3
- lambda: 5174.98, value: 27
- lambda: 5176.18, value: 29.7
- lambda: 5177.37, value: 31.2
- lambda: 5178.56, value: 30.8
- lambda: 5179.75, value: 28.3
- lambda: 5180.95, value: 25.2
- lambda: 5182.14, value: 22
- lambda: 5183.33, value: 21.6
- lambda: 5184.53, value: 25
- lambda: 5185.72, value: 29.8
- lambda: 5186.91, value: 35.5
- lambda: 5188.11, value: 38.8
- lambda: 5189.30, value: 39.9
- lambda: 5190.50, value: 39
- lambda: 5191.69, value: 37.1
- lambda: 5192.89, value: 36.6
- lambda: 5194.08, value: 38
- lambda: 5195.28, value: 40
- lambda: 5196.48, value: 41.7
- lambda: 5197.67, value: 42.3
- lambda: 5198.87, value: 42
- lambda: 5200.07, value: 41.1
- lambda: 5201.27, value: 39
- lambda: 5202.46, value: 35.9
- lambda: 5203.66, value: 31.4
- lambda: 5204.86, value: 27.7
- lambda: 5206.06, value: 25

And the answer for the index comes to 25.2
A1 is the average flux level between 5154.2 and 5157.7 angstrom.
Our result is 36.7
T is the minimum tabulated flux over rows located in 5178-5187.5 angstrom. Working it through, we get 21.6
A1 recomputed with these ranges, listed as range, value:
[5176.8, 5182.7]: 27.5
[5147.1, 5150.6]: 35.9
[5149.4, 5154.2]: 33.9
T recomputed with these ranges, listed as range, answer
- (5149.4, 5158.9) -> 32.4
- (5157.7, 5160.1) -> 41.3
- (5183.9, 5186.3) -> 25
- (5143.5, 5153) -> 33.1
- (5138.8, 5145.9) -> 35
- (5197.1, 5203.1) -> 35.9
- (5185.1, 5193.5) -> 29.8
